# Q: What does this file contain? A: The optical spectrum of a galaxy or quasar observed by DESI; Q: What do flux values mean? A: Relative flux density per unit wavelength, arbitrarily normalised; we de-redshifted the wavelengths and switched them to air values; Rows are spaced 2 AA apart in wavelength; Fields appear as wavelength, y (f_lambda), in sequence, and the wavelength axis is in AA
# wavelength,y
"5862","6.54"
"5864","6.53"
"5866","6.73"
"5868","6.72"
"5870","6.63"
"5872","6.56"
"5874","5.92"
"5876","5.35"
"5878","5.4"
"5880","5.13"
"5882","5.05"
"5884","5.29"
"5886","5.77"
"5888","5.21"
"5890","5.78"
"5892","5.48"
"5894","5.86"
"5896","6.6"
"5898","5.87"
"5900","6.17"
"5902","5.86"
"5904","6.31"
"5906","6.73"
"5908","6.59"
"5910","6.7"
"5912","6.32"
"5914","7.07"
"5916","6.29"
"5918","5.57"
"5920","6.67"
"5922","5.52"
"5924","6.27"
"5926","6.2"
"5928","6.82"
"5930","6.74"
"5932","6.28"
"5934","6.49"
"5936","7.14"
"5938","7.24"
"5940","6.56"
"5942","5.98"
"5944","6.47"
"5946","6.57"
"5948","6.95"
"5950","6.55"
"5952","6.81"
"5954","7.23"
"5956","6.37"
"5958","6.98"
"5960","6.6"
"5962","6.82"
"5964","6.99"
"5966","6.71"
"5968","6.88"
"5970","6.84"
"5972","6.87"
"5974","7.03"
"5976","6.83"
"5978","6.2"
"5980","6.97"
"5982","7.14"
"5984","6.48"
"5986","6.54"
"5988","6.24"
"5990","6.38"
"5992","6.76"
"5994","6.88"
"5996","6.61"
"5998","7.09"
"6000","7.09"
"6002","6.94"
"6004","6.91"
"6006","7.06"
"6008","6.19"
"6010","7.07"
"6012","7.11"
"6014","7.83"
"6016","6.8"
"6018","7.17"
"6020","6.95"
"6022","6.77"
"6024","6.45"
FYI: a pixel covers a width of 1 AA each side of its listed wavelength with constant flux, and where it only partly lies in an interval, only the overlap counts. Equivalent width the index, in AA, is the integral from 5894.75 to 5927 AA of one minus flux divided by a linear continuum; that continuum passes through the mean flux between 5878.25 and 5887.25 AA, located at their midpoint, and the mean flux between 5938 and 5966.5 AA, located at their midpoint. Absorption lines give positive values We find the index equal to -2.3 AA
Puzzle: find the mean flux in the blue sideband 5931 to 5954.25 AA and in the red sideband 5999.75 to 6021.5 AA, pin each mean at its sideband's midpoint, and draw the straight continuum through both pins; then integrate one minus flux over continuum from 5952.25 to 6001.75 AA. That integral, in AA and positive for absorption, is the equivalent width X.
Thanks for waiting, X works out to 0.5 AA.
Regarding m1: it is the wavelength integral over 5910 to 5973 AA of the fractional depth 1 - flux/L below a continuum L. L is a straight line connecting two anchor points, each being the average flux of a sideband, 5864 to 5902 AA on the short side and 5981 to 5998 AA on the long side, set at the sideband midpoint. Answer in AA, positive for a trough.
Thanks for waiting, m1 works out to -3.0 AA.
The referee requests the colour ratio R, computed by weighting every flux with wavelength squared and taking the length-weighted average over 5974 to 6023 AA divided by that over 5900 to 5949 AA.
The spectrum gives 1.08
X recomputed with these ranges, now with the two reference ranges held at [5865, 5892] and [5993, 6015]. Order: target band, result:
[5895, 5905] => -0.3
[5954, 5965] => -0.4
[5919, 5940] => -0.9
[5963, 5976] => -0.4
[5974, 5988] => 0.2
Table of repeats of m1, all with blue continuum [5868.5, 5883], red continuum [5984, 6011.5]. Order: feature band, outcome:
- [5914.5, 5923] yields 0.04 AA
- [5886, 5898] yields 0.20 AA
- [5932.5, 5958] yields -1.53 AA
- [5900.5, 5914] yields -1.00 AA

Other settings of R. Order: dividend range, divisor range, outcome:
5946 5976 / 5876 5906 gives 1.22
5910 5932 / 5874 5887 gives 1.20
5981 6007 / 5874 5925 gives 1.17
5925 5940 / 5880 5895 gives 1.24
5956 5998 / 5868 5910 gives 1.17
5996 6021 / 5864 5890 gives 1.25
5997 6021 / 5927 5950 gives 1.08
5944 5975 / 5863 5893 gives 1.20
